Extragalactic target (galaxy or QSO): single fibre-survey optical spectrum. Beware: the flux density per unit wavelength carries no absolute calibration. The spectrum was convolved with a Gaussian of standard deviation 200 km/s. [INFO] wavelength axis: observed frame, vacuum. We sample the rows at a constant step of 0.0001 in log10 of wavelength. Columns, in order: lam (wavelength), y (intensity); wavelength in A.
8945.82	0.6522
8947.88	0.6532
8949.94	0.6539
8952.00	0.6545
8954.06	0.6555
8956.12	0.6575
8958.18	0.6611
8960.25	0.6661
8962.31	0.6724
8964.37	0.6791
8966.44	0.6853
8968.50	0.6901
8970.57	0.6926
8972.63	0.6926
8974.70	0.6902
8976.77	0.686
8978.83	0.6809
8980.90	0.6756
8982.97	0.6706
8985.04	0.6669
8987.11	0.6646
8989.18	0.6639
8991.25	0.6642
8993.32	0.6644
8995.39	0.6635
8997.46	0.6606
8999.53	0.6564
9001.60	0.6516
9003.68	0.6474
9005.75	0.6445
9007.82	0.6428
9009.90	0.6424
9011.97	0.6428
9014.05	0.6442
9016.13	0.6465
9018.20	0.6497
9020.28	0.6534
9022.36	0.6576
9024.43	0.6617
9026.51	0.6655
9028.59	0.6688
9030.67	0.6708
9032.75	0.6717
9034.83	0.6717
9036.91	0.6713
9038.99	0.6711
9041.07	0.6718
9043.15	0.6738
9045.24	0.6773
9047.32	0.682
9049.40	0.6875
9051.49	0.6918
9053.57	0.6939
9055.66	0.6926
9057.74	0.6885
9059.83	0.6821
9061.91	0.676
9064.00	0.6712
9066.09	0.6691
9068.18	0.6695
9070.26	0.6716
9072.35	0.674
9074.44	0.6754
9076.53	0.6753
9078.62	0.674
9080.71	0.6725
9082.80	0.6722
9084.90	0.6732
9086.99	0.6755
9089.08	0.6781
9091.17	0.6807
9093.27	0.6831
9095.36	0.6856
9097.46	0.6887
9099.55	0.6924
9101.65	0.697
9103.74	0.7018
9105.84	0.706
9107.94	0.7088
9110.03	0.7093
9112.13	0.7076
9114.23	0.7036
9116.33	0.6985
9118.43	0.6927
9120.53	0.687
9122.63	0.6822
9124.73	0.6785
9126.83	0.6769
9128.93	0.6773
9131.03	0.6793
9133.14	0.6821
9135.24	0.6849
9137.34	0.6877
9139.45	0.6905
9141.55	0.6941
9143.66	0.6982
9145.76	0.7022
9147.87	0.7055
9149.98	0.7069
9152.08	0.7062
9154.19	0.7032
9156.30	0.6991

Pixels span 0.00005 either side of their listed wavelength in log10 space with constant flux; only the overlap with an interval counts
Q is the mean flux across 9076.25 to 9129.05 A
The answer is 0.688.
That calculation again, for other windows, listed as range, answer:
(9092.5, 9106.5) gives 0.693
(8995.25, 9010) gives 0.651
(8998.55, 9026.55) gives 0.65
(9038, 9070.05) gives 0.68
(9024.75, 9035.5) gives 0.669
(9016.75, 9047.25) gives 0.667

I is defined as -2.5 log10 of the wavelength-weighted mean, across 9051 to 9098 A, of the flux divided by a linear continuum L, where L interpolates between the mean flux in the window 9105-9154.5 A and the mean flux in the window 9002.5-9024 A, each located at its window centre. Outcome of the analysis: -0.01 mag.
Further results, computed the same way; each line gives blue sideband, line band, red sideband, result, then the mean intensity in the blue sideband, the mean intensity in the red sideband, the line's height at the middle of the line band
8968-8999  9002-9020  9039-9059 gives 0.054 mag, 0.675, 0.684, 0.678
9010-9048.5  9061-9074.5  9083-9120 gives 0.011 mag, 0.664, 0.692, 0.679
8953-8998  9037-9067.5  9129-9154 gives 0.004 mag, 0.673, 0.694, 0.683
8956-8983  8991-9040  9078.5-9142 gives 0.040 mag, 0.68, 0.688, 0.682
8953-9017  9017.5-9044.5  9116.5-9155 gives 0.011 mag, 0.665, 0.691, 0.673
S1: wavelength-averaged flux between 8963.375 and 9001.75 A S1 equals 0.674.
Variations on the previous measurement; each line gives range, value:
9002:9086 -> 0.668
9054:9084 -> 0.676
